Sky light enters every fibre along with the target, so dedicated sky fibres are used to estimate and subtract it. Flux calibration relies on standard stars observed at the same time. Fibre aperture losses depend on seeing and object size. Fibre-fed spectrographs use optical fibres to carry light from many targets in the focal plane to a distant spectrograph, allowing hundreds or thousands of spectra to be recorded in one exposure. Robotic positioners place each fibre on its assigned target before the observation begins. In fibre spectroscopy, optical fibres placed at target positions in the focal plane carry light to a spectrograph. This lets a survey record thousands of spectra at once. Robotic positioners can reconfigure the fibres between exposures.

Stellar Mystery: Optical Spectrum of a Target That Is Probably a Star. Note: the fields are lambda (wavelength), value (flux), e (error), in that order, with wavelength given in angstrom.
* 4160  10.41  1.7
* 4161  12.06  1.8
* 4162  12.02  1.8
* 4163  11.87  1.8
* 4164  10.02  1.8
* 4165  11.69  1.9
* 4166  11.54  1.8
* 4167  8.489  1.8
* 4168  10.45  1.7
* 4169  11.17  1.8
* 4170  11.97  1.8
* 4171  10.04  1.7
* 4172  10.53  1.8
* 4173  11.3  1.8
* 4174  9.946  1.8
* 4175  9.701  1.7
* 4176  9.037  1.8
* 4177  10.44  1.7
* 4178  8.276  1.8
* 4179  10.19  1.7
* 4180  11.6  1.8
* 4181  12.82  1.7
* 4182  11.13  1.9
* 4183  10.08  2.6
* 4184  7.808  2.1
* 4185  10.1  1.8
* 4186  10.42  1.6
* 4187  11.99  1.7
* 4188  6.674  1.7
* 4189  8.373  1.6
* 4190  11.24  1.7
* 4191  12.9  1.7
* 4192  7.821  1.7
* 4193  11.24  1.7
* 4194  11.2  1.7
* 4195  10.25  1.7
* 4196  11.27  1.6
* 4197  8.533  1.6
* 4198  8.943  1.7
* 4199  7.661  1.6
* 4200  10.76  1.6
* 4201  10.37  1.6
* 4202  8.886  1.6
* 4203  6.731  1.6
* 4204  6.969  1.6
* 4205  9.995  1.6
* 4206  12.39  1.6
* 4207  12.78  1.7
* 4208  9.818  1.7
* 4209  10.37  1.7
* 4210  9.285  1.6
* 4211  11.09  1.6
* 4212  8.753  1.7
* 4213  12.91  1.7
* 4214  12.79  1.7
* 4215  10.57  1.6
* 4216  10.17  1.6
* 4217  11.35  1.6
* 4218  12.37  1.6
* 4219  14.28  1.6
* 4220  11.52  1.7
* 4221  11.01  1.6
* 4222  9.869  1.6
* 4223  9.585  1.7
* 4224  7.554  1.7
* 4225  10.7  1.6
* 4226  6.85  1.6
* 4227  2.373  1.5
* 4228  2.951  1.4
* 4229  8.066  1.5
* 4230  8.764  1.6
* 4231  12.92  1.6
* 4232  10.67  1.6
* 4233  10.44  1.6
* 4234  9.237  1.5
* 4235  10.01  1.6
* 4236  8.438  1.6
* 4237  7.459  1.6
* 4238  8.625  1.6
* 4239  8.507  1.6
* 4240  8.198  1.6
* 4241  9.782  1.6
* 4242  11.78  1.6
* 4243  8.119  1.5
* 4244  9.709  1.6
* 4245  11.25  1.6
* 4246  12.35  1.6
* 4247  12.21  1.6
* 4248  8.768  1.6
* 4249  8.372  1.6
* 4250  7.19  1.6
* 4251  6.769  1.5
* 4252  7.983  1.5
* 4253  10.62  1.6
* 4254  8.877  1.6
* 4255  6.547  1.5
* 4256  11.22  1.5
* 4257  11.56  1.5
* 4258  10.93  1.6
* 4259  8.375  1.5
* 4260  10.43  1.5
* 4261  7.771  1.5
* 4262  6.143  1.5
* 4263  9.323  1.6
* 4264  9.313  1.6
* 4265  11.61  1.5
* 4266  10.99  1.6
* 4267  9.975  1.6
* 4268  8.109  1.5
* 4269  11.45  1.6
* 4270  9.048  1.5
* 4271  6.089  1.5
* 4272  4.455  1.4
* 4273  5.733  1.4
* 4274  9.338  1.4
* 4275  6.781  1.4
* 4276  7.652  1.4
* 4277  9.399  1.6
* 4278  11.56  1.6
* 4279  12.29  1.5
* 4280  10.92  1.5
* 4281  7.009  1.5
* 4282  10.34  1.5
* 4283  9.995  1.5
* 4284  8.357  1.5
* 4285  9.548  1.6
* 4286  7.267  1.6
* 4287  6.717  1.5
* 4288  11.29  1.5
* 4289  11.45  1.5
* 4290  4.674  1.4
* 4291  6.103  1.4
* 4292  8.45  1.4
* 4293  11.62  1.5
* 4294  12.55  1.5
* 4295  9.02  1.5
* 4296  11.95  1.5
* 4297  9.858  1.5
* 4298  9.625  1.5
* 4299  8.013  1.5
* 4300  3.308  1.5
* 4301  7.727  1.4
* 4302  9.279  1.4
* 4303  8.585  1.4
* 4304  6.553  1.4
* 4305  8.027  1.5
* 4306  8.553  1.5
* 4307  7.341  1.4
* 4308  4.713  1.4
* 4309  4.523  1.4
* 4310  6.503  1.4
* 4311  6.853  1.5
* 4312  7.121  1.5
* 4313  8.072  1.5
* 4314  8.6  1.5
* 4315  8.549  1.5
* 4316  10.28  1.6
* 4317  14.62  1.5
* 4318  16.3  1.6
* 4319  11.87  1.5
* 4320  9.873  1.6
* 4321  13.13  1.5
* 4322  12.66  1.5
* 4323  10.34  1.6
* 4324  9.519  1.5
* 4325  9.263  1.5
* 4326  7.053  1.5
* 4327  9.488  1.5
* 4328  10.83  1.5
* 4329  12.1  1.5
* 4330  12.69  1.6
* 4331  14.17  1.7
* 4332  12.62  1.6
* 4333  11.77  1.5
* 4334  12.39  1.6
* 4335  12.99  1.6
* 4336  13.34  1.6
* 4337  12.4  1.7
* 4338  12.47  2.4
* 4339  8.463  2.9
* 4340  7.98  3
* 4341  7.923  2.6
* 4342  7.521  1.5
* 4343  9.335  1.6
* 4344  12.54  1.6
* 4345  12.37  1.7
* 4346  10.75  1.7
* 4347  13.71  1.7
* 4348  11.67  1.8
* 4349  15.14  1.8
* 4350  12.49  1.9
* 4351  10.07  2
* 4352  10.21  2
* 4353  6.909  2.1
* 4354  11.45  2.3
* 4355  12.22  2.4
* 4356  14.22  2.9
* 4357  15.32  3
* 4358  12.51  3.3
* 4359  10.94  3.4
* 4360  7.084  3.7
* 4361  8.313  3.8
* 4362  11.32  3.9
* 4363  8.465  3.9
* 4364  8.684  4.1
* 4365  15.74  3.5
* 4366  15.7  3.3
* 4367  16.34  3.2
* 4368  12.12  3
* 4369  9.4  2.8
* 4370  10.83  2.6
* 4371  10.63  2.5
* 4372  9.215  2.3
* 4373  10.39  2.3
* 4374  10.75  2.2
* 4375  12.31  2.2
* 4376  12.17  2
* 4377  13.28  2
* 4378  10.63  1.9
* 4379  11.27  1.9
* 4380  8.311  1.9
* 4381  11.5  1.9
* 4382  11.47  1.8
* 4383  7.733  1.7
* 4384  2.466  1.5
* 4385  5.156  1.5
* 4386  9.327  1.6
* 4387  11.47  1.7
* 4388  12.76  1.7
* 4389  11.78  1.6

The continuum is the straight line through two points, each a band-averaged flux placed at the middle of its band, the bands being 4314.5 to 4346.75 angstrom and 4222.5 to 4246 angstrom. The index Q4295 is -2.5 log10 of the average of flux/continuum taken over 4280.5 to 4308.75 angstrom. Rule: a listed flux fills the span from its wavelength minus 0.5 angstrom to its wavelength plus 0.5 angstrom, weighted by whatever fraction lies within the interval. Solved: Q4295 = 0.21 mag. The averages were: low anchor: 8.86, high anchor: 11.2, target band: 8.46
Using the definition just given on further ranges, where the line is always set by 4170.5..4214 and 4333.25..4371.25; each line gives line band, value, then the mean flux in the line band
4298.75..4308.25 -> 0.45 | 7.25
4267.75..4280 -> 0.24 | 8.6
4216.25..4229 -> 0.13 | 9.18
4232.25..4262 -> 0.13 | 9.32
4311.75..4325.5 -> 0.03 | 10.8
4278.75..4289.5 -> 0.14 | 9.5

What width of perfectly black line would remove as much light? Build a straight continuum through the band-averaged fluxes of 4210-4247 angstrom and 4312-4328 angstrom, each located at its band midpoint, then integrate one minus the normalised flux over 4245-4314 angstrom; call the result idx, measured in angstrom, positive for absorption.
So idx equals 9.99 angstrom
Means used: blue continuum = 9.78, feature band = 8.71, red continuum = 10.5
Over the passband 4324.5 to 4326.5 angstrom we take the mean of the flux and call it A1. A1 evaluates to 8.16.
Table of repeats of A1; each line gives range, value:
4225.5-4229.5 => 5.06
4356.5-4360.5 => 11.5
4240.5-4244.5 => 9.85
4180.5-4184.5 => 10.5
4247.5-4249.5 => 8.57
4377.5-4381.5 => 10.4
